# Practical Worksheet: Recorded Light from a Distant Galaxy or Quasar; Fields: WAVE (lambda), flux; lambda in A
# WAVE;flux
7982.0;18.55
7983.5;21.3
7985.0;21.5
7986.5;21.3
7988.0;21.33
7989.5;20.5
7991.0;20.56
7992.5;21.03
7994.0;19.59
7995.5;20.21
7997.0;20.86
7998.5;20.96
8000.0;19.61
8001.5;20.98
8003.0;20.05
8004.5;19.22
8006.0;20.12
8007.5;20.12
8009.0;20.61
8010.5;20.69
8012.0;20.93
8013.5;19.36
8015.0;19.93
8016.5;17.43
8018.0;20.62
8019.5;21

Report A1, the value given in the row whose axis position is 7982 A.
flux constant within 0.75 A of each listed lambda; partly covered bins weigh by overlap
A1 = 18.55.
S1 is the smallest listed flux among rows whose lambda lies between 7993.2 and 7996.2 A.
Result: 19.59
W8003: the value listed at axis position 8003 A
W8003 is 20.05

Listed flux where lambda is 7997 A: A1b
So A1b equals 20.86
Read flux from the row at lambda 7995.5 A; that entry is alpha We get 20.21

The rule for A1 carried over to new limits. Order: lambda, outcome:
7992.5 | 21.03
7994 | 19.59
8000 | 19.61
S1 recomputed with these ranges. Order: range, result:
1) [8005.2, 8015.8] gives 19.36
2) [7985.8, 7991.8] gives 20.5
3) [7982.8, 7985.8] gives 21.3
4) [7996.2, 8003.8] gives 19.61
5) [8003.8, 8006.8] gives 19.22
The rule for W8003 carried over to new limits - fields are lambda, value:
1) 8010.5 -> 20.69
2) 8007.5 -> 20.12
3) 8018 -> 20.62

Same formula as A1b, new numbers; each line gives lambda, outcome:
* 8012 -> 20.93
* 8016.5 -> 17.43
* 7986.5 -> 21.3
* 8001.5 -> 20.98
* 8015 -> 19.93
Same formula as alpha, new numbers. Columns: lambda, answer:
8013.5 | 19.36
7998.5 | 20.96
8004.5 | 19.22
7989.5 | 20.5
